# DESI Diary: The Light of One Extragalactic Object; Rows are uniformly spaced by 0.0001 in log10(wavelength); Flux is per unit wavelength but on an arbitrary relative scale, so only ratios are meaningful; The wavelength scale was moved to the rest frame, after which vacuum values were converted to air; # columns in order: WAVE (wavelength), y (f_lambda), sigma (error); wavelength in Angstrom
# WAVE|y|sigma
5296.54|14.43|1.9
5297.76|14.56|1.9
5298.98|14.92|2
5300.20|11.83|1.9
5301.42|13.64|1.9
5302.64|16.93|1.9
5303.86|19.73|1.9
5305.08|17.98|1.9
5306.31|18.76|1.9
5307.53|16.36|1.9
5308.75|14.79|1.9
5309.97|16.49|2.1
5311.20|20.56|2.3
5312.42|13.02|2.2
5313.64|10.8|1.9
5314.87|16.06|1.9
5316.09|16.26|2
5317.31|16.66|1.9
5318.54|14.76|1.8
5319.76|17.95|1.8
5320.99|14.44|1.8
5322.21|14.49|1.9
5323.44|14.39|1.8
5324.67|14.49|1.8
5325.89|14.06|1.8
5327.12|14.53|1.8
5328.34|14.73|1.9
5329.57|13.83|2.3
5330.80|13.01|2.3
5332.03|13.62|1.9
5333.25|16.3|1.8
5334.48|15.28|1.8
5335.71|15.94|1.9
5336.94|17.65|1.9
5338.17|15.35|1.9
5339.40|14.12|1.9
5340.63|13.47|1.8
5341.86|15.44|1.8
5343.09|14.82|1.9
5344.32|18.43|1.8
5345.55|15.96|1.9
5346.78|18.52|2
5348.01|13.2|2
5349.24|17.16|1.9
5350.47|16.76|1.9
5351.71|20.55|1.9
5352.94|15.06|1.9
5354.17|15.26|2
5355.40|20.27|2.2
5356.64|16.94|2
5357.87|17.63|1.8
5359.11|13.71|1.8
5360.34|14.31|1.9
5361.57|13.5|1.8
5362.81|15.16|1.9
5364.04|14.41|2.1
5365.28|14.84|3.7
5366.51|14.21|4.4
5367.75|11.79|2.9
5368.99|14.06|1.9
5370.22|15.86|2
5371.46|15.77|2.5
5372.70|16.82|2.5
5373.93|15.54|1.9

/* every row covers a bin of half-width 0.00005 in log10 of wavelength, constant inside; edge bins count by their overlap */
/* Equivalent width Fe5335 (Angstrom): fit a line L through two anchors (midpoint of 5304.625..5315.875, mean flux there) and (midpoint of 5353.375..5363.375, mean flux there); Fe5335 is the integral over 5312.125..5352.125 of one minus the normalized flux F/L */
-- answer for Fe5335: 1.6 Angstrom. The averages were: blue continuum 16.1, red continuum 15.8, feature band 15.3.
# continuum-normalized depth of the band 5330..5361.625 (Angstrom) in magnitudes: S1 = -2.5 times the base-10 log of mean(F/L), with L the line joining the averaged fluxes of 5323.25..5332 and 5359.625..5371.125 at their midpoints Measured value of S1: -0.123 mag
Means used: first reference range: 14.1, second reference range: 14.3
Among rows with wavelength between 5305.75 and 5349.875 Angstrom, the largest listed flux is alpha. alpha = 20.56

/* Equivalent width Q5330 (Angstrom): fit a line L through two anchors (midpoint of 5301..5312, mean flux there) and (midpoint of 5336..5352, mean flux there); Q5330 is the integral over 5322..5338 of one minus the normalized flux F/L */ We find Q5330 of 1.7 Angstrom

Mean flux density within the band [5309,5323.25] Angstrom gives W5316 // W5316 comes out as 15.5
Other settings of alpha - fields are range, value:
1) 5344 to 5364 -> 20.55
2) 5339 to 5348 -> 18.52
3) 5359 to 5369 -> 15.16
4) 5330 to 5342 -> 17.65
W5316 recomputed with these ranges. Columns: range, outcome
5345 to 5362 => 16.4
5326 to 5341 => 14.8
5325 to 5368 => 15.5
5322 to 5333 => 14.2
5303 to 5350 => 15.6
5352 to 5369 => 15.2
